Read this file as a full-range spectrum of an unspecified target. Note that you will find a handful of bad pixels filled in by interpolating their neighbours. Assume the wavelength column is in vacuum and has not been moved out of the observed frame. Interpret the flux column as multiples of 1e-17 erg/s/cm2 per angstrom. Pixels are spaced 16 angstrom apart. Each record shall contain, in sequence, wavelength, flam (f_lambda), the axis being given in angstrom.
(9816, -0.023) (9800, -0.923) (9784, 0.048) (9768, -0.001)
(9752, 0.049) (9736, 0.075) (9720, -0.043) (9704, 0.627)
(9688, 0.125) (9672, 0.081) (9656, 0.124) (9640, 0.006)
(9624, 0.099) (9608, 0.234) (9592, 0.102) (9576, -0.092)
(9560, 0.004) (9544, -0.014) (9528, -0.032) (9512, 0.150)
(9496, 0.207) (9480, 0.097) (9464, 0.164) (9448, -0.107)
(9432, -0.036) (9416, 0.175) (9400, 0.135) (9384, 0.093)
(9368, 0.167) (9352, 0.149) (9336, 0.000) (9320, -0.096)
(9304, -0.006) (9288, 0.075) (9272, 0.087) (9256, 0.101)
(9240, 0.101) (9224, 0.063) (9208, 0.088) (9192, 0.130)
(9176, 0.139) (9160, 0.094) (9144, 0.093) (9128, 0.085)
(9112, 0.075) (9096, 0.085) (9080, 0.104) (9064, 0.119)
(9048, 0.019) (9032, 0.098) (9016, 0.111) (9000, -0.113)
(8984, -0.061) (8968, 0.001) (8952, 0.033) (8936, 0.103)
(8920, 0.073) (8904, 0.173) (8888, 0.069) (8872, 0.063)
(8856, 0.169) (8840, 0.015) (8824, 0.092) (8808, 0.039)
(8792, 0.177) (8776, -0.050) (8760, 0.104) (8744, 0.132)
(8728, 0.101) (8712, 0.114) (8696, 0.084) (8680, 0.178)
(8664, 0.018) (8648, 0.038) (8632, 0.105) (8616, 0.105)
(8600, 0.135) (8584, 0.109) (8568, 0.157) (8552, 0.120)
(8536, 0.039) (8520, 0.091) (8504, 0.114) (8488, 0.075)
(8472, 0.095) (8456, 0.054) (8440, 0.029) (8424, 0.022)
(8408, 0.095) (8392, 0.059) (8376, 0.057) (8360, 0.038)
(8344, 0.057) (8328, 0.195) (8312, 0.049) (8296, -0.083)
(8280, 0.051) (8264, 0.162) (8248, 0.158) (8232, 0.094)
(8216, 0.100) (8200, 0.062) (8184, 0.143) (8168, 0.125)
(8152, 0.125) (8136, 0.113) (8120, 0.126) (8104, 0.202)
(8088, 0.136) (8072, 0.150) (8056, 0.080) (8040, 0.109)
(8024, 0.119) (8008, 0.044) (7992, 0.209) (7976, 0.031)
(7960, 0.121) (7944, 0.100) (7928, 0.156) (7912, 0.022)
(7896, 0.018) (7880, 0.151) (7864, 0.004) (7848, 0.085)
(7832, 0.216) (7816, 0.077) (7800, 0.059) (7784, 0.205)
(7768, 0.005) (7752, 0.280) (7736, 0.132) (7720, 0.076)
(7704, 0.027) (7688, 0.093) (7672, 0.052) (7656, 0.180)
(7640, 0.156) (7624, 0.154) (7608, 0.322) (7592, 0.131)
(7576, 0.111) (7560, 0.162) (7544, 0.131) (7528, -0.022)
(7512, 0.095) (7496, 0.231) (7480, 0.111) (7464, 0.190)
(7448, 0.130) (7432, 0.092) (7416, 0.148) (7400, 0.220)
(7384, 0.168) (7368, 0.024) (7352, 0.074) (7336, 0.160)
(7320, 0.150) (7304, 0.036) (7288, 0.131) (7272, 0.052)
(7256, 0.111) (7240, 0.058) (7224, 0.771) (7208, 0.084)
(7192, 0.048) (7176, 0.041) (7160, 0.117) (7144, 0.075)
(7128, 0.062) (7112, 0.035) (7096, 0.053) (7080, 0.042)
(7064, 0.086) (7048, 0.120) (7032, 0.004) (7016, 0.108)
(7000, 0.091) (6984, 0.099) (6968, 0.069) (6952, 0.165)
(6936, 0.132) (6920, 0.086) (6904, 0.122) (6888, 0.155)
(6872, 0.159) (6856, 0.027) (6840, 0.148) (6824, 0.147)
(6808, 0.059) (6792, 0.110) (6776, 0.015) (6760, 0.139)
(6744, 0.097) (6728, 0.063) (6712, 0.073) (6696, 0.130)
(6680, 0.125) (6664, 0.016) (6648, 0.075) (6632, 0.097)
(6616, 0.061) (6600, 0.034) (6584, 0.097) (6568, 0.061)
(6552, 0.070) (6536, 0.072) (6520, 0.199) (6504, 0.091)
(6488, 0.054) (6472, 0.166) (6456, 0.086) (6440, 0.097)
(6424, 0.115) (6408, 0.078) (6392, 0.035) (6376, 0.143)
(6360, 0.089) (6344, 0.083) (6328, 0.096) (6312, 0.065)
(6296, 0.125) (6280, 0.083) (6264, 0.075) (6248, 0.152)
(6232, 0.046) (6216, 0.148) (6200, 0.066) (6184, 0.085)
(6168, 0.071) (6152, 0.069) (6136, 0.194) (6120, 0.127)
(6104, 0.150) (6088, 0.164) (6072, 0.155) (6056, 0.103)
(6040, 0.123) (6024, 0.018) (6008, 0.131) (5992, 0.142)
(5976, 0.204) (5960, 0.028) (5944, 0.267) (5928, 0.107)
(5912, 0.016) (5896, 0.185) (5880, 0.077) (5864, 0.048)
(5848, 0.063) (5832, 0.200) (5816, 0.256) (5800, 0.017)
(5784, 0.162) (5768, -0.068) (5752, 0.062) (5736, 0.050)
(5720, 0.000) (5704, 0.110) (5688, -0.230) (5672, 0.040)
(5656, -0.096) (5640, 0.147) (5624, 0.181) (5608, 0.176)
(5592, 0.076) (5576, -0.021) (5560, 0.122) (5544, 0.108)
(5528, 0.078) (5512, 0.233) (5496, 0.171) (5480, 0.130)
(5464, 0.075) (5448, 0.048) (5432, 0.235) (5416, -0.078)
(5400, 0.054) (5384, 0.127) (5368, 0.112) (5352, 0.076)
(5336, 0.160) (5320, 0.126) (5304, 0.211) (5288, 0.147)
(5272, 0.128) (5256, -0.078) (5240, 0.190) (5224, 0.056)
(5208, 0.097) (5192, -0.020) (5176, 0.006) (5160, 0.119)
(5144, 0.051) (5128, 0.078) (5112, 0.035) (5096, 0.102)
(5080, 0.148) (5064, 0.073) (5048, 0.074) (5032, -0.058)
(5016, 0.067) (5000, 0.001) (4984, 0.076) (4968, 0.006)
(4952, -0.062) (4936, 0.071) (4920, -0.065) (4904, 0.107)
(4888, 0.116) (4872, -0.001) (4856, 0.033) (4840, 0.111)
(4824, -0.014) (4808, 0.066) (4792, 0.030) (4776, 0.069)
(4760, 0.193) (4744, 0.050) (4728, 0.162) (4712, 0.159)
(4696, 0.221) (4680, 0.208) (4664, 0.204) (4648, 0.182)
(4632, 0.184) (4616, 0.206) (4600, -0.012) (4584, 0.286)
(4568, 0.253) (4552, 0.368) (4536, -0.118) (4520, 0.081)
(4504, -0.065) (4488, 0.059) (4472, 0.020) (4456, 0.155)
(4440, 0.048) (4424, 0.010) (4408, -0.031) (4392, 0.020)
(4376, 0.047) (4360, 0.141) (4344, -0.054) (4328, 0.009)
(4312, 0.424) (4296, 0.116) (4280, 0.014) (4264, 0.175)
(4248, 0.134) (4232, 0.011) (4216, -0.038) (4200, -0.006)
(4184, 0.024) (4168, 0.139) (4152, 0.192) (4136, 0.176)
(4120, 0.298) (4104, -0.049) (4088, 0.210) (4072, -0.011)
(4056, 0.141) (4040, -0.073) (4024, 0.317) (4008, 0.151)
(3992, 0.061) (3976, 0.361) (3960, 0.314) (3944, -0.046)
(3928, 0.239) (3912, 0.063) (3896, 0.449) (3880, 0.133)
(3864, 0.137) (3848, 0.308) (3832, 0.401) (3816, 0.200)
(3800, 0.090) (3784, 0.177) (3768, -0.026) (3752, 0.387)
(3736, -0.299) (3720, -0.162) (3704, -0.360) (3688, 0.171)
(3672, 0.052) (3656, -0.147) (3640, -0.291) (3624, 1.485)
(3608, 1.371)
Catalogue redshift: 0.937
